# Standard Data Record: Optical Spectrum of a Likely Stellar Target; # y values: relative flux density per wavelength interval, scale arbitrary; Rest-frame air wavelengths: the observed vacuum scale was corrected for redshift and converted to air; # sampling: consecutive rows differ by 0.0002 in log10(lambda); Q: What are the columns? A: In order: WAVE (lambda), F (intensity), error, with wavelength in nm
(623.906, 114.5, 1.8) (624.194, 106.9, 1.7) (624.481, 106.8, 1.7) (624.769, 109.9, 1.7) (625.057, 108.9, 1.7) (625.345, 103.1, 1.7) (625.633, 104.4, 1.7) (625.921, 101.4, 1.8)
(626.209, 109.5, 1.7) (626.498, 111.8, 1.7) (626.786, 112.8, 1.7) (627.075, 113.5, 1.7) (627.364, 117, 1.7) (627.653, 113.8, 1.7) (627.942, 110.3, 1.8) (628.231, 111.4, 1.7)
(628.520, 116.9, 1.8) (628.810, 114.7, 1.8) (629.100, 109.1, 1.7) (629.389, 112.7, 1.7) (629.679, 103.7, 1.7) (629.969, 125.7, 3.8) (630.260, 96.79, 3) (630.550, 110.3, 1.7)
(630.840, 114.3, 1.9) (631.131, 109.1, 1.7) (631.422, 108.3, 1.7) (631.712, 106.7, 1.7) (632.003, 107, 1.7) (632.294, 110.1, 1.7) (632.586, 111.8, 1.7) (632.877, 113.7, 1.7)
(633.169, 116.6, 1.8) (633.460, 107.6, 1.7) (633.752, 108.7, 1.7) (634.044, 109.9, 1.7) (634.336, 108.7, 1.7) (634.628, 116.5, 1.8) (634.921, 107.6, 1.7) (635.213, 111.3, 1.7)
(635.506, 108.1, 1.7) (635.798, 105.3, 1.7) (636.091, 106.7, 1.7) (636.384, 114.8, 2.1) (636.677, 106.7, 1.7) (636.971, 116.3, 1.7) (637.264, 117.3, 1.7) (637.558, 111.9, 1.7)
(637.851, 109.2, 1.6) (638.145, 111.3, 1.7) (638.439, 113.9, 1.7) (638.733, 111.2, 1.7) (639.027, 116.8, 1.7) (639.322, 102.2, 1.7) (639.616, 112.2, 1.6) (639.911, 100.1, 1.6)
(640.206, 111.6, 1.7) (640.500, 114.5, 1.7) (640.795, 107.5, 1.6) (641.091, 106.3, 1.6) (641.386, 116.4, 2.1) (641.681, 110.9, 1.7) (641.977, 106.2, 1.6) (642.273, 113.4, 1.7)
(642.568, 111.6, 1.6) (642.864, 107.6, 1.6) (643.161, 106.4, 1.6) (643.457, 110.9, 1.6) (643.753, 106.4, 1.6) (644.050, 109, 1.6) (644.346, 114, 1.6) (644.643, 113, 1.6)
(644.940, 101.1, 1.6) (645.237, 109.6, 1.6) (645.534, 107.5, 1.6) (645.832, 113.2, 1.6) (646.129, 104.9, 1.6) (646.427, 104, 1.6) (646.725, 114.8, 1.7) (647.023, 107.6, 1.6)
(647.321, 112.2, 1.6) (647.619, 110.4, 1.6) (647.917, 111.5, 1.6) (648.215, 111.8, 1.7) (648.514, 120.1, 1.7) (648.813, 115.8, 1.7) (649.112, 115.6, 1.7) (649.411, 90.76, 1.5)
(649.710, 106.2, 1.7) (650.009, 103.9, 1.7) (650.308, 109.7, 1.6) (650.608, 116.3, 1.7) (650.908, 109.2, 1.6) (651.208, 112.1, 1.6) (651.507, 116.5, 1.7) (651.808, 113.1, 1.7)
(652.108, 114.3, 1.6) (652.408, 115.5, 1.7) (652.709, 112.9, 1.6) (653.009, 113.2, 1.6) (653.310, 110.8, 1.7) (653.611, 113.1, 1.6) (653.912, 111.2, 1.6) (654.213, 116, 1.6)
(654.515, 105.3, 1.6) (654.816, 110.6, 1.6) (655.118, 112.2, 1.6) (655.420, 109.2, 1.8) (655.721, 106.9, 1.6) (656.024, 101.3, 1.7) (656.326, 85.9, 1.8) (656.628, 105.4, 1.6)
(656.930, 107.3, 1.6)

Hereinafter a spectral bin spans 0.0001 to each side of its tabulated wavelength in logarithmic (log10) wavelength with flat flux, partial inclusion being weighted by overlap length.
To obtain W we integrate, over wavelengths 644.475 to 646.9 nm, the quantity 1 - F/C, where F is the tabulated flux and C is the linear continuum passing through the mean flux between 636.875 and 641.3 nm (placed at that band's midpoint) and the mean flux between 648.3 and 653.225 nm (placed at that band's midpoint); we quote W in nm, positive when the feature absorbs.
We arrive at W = 0.06 nm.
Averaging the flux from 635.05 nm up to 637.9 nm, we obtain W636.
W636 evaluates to 111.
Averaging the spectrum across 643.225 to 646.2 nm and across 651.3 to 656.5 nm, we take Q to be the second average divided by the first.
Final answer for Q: 1.01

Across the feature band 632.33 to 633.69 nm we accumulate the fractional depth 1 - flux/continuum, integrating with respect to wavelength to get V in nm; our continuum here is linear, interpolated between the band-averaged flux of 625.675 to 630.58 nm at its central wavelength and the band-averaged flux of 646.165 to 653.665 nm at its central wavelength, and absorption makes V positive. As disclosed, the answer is -0.01 nm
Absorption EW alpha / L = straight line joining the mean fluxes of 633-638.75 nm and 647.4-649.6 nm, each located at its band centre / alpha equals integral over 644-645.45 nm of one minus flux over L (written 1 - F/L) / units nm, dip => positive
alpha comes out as 0.021 nm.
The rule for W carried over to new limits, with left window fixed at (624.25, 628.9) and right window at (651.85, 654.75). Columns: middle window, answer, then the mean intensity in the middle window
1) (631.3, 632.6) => 0.026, 108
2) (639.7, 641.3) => 0.042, 108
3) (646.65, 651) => 0.069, 110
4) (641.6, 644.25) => 0.057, 109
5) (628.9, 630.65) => 0.011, 110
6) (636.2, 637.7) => -0.028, 113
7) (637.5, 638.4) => 0.001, 111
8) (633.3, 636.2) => 0.048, 109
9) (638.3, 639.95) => 0.020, 110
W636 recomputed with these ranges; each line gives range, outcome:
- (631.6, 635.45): 110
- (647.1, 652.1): 111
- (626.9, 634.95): 111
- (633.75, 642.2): 110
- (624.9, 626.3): 105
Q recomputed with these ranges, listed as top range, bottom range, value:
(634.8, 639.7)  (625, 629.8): 1.00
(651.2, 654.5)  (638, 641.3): 1.03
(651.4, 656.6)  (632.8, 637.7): 0.99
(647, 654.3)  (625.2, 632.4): 1.01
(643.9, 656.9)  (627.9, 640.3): 0.99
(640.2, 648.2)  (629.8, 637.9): 0.99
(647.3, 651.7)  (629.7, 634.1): 1.00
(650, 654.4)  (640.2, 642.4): 1.02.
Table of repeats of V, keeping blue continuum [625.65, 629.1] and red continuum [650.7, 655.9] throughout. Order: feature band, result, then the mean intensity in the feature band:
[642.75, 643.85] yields 0.04 nm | 108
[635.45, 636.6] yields 0.03 nm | 109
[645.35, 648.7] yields 0.03 nm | 111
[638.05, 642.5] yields 0.06 nm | 110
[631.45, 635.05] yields 0.04 nm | 110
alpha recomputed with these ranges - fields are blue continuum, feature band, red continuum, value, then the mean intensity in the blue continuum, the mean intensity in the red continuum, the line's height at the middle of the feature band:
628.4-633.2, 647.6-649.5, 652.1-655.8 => 0.00 nm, 111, 112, 111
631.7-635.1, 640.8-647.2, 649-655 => 0.08 nm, 111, 111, 111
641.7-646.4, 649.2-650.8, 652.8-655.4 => 0.07 nm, 109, 111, 110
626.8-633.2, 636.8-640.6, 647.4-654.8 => 0.00 nm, 111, 111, 111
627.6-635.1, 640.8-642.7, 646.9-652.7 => 0.01 nm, 111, 111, 111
